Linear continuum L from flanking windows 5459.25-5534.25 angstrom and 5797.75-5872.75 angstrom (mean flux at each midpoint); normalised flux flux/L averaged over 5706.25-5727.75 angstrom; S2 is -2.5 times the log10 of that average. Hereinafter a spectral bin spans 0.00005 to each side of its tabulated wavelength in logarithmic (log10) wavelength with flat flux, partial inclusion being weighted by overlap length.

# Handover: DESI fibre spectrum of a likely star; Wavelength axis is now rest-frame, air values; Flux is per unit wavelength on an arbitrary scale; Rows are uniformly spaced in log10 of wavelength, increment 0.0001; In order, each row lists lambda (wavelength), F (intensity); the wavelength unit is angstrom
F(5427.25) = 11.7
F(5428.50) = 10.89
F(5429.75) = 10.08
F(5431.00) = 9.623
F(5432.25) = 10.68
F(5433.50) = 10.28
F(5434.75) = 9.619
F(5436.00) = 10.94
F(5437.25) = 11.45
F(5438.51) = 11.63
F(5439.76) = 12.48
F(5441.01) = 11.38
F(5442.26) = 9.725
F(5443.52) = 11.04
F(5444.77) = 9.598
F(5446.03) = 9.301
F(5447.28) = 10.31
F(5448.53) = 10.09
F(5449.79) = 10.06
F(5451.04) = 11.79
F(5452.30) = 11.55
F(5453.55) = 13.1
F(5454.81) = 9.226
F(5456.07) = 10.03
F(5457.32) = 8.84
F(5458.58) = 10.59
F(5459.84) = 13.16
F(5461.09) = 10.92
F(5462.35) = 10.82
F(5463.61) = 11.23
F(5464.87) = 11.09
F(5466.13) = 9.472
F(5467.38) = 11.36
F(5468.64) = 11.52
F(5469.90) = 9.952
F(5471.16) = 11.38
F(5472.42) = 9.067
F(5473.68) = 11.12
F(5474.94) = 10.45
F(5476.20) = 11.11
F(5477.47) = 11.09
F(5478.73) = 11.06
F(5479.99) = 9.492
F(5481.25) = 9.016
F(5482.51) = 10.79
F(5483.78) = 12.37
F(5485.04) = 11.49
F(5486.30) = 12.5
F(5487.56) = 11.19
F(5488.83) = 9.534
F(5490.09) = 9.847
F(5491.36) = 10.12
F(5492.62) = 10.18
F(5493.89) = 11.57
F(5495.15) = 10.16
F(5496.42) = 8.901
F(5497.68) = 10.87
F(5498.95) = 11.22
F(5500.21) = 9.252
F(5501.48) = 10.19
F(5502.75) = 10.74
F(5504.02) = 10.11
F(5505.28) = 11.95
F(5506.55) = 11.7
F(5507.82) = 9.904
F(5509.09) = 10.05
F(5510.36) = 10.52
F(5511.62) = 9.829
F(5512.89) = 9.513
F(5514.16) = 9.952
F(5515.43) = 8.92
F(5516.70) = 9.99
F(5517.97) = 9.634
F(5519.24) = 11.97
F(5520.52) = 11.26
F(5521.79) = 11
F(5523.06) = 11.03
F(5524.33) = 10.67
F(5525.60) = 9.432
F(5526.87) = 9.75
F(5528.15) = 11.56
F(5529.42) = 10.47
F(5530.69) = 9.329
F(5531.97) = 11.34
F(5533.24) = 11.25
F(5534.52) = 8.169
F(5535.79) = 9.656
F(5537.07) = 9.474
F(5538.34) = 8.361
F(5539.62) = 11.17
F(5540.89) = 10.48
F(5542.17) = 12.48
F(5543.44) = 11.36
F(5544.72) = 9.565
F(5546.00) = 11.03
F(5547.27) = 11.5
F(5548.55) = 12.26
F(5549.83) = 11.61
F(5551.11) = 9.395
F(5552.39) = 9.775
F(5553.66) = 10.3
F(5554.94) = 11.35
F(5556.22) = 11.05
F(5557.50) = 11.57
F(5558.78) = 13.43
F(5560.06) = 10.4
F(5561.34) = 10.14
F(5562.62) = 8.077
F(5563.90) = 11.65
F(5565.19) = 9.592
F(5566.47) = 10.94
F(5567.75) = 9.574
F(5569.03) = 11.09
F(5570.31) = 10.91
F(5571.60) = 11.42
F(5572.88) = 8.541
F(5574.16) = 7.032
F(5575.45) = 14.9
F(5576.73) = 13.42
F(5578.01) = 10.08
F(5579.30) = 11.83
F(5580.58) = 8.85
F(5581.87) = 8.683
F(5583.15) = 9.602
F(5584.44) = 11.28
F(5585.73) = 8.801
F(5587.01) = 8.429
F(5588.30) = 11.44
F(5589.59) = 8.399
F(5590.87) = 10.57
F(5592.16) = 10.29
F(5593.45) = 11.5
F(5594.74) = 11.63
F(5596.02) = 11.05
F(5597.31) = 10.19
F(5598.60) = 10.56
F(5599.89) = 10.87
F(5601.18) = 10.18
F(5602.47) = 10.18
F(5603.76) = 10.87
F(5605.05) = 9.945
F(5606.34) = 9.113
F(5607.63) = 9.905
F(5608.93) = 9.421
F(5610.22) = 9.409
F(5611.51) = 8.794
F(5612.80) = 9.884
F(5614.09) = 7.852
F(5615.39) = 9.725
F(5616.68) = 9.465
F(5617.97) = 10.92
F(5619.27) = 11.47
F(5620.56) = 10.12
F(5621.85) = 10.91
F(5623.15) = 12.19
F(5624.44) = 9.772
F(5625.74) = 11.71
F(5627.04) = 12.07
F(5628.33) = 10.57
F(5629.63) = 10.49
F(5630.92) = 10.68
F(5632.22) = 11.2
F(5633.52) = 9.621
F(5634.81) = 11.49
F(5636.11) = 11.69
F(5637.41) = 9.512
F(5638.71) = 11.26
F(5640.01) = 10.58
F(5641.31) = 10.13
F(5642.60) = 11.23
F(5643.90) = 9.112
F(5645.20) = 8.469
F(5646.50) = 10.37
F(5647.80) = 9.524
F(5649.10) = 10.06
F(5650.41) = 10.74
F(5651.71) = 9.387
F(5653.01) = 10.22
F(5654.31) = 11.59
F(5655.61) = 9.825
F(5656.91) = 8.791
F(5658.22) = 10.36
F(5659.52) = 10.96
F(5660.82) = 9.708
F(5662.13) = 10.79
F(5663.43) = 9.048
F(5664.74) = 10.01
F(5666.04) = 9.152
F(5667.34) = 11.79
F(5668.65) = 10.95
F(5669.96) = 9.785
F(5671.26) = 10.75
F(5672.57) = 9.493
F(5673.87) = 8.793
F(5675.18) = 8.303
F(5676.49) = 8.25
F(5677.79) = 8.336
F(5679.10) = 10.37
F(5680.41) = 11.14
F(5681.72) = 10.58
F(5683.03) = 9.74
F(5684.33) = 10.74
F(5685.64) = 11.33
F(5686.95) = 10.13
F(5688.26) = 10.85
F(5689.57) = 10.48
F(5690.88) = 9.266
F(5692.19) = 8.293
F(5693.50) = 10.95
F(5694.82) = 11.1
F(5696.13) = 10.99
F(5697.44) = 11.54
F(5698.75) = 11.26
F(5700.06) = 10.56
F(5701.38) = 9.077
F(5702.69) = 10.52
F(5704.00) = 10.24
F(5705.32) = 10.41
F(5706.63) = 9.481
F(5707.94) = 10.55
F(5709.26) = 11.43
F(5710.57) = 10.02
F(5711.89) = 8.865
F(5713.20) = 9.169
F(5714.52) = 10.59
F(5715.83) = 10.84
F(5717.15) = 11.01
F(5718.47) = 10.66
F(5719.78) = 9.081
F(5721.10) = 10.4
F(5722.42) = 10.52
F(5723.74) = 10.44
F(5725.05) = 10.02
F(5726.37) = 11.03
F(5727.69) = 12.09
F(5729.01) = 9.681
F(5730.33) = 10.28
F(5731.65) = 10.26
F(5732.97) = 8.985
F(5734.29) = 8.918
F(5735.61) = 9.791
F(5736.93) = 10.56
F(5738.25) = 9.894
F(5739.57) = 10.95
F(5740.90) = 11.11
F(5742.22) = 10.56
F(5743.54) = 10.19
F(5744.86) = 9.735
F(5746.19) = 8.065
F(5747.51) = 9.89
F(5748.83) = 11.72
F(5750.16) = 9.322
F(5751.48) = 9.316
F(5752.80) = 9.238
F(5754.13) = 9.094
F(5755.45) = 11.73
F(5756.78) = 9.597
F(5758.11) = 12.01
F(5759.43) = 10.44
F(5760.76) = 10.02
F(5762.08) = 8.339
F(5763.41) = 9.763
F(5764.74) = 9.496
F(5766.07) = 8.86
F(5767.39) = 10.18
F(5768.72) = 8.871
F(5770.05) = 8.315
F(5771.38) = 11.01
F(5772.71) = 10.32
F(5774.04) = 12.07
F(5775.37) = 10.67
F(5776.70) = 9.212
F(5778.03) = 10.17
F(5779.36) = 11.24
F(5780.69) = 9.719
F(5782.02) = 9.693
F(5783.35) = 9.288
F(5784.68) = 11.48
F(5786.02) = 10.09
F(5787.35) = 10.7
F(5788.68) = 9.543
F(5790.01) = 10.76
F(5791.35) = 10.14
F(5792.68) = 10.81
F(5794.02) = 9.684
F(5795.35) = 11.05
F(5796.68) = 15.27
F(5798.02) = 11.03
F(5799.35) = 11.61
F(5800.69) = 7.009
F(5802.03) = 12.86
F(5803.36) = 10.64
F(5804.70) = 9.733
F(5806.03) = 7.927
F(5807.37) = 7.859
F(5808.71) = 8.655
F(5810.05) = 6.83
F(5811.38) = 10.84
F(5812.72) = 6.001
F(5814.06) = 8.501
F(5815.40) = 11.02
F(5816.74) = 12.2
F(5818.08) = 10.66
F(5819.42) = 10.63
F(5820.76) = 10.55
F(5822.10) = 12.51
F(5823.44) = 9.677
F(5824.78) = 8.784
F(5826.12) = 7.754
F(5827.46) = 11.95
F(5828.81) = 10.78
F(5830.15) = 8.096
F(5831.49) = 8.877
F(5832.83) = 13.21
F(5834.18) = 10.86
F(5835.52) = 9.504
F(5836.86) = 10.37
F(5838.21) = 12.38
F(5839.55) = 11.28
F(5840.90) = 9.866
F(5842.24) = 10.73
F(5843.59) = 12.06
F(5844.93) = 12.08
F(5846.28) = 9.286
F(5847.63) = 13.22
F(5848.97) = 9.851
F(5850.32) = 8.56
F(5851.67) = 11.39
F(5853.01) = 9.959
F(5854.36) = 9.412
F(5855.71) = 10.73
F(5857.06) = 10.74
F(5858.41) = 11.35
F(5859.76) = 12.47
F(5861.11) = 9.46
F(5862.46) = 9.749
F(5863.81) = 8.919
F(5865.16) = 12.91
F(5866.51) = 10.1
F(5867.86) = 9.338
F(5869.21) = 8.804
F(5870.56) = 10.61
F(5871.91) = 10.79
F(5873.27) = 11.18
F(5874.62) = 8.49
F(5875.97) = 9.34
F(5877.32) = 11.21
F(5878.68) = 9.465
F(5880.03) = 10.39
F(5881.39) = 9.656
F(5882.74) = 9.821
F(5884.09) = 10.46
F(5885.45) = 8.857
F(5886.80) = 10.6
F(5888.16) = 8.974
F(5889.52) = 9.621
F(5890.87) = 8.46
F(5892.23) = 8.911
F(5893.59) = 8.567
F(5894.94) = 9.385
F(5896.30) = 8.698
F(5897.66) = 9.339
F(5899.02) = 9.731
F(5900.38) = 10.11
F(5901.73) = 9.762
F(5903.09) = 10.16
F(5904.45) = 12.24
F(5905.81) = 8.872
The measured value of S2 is 0.003 mag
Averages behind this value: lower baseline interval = 10.6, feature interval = 10.3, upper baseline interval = 10.2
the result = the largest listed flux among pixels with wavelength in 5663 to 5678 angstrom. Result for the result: 11.79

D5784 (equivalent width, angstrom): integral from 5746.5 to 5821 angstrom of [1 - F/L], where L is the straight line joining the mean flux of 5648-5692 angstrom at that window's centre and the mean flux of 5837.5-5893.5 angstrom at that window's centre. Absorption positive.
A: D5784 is 0.8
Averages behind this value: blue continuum 10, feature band 10.1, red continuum 10.3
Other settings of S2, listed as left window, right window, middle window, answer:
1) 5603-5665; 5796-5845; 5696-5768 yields 0.01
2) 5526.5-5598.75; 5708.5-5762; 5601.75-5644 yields 0.00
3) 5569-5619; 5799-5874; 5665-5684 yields 0.04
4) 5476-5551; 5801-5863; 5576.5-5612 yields 0.03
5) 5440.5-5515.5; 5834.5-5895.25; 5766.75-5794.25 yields 0.01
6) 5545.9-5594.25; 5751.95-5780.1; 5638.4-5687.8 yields 0.03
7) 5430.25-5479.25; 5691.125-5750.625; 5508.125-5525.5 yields 0.03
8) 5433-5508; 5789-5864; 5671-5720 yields 0.03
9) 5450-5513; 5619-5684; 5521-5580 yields -0.01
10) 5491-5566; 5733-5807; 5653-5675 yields 0.02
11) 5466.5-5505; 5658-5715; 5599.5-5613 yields 0.05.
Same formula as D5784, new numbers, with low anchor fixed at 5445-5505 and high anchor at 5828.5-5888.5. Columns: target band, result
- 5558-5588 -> 0.5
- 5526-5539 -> 0.8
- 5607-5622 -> 1.1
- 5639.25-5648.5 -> 0.5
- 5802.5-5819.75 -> 1.7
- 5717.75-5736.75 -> 0.5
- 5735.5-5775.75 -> 1.5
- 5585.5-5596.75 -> 0.3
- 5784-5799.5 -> -0.9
